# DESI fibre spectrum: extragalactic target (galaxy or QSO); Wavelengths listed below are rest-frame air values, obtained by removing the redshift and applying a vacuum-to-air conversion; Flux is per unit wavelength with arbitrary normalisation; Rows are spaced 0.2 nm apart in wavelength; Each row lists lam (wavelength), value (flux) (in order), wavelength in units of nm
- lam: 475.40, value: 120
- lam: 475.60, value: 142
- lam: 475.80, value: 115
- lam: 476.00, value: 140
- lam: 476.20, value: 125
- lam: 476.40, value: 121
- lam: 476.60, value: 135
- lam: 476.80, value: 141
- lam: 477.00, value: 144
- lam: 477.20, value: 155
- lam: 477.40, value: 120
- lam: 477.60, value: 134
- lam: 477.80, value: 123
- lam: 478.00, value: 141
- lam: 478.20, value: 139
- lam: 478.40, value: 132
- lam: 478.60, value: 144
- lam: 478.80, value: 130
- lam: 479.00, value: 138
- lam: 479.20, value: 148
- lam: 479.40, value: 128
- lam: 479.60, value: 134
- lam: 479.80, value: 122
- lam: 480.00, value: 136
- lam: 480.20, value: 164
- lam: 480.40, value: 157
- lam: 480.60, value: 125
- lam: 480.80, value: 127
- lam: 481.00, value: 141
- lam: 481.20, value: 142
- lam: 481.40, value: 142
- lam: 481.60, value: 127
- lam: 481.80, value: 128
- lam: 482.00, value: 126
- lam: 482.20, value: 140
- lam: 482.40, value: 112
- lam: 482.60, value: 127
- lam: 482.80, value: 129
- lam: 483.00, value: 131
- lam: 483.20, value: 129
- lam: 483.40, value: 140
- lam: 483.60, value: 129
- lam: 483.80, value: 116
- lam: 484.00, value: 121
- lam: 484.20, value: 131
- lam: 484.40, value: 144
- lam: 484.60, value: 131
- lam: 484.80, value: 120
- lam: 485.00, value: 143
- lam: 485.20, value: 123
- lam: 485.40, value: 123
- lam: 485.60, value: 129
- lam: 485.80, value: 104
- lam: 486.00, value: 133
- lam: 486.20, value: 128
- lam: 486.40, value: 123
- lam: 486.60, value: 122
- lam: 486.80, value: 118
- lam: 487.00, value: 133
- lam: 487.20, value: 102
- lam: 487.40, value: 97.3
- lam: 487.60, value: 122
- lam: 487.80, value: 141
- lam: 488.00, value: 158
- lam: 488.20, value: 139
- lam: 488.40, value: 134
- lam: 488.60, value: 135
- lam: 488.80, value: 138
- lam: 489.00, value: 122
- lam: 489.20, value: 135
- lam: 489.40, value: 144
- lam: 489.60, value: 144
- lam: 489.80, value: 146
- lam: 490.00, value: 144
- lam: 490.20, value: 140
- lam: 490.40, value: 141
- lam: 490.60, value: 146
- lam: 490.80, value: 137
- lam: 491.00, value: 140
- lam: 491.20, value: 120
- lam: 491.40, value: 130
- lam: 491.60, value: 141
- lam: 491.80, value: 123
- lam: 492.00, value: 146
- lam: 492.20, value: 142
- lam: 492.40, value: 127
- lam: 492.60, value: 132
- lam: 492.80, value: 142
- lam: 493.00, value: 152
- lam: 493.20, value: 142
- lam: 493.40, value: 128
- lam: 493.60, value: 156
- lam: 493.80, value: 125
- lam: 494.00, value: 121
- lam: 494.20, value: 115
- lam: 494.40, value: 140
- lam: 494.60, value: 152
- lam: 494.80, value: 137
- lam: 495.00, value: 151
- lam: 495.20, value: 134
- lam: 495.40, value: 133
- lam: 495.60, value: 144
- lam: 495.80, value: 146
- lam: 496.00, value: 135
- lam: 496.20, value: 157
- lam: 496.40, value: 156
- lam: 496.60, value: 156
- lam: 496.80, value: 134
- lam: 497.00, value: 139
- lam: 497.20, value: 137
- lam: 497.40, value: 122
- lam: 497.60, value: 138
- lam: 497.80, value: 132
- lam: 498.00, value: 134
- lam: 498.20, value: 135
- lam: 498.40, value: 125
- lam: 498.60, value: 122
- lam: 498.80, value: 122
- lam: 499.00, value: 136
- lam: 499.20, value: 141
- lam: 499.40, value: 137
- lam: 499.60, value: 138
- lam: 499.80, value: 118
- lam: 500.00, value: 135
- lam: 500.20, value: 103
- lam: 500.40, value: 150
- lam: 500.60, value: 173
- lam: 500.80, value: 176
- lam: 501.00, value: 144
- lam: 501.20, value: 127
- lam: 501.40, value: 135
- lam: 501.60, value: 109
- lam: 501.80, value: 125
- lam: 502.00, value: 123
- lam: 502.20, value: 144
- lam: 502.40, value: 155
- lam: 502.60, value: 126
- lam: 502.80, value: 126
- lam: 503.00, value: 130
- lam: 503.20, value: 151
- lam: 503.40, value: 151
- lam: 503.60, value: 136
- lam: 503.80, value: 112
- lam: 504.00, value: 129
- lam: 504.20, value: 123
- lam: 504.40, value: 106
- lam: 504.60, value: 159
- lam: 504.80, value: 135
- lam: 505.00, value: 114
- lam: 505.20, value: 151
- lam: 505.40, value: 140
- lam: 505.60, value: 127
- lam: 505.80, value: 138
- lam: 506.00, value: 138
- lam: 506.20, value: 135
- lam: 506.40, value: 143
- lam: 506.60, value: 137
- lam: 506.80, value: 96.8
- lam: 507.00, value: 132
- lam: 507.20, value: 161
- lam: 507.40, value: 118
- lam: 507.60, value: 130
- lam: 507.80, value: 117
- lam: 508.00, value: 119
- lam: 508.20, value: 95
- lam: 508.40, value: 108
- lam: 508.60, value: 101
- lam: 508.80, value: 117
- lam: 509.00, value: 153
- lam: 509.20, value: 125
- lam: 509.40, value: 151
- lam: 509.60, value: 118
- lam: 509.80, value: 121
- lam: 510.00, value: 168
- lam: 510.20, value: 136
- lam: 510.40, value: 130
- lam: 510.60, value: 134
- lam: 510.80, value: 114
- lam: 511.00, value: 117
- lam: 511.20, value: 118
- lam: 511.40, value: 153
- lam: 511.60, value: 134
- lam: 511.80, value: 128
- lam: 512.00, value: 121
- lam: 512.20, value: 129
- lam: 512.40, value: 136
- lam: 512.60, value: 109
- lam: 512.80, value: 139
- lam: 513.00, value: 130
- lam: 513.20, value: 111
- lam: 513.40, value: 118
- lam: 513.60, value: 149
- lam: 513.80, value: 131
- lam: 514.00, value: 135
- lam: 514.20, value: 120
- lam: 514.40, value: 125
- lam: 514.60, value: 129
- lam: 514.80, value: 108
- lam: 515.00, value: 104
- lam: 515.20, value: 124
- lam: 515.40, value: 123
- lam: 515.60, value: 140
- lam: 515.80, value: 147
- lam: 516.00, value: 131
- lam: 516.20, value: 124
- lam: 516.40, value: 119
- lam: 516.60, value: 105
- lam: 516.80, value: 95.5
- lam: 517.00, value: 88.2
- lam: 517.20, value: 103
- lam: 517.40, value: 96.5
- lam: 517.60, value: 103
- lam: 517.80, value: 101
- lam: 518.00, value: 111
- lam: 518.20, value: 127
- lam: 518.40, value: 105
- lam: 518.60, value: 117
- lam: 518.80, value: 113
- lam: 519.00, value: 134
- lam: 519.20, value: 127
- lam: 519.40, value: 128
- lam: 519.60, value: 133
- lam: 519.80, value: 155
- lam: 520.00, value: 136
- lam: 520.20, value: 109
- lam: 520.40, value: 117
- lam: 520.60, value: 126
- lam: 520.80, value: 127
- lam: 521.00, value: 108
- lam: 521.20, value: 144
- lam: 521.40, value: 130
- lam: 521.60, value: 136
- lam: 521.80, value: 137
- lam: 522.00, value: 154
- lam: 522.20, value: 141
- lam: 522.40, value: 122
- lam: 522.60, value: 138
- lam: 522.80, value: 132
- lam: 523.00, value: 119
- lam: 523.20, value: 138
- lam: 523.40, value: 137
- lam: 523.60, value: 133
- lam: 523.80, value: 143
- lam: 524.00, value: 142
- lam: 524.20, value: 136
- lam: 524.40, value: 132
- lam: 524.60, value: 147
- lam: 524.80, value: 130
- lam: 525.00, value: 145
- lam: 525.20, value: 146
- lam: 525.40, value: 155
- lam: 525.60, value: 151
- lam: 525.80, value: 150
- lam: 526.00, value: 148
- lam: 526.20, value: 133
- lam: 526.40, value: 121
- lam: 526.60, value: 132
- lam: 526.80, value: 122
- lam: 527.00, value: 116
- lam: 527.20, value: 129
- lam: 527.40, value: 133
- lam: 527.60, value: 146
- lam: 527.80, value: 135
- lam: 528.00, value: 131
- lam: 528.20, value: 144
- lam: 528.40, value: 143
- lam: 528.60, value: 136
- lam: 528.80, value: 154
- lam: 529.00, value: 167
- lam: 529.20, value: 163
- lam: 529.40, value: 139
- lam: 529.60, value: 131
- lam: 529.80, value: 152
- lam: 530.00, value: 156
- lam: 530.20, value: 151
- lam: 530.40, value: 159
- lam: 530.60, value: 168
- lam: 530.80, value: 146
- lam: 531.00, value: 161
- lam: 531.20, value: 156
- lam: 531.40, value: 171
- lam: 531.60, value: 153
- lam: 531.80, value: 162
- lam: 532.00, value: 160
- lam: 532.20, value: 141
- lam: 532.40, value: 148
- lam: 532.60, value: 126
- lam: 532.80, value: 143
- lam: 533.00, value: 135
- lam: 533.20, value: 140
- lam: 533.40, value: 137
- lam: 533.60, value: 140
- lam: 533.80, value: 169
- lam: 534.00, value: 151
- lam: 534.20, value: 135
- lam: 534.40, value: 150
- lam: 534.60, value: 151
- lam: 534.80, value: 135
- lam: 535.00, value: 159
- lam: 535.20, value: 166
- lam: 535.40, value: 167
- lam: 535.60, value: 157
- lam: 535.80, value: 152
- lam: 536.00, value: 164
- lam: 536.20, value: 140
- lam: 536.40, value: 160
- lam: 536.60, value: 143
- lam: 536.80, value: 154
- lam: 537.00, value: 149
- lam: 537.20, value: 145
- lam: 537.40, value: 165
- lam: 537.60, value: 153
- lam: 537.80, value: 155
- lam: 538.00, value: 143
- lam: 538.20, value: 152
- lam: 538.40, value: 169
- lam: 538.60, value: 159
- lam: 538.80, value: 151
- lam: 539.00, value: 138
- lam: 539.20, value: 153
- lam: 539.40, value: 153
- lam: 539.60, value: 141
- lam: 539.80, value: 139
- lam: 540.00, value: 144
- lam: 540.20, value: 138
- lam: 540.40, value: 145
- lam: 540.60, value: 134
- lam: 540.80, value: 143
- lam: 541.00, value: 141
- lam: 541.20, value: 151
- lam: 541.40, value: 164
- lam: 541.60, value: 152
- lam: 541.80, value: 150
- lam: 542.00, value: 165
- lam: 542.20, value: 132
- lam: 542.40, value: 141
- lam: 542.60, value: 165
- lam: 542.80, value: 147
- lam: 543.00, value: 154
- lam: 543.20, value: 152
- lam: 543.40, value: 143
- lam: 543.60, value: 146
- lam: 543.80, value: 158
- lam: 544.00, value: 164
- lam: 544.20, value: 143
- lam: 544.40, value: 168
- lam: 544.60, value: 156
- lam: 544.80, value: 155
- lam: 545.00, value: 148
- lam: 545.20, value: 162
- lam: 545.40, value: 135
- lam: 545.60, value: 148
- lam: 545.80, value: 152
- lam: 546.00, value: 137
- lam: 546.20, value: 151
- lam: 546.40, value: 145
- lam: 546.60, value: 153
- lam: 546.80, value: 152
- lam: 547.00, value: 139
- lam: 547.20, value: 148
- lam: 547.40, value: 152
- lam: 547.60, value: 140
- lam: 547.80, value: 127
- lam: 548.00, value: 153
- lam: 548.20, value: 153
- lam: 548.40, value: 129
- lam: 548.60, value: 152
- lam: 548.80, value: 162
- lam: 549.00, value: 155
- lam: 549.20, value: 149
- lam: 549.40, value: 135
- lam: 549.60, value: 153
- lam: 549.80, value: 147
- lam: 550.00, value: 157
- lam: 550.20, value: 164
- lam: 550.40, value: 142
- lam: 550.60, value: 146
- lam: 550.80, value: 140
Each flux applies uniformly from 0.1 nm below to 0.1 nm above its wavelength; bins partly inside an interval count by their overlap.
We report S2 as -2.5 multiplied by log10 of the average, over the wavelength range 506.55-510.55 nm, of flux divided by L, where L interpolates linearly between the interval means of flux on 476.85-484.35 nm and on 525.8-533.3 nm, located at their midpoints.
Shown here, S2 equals 0.110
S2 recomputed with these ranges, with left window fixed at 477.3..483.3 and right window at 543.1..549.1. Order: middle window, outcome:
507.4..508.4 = 0.22 mag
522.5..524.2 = 0.07 mag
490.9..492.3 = 0.02 mag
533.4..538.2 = -0.04 mag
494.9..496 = -0.03 mag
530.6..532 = -0.09 mag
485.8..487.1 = 0.09 mag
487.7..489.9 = -0.03 mag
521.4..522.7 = 0.05 mag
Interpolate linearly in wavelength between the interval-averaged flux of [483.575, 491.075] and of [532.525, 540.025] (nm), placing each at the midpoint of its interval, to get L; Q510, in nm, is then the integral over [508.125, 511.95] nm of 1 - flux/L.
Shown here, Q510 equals 0.332 nm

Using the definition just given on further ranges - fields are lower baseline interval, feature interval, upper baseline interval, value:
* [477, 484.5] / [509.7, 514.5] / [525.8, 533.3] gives 0.390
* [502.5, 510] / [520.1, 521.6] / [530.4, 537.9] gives 0.183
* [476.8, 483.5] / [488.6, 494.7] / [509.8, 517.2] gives -0.245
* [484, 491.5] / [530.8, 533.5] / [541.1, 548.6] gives -0.059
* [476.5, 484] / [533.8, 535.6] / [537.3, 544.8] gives -0.050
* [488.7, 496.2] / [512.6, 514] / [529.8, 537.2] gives 0.157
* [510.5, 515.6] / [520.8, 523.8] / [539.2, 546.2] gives -0.011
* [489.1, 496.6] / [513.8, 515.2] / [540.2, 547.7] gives 0.218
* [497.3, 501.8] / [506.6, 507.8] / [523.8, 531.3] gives 0.080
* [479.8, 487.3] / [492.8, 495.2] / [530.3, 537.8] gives -0.071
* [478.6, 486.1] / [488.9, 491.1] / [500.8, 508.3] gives -0.138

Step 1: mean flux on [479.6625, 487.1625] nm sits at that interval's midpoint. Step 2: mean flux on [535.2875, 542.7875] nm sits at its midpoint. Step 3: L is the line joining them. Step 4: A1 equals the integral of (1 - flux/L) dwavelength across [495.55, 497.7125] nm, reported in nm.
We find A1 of -0.12 nm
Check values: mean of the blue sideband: 130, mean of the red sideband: 150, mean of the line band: 142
